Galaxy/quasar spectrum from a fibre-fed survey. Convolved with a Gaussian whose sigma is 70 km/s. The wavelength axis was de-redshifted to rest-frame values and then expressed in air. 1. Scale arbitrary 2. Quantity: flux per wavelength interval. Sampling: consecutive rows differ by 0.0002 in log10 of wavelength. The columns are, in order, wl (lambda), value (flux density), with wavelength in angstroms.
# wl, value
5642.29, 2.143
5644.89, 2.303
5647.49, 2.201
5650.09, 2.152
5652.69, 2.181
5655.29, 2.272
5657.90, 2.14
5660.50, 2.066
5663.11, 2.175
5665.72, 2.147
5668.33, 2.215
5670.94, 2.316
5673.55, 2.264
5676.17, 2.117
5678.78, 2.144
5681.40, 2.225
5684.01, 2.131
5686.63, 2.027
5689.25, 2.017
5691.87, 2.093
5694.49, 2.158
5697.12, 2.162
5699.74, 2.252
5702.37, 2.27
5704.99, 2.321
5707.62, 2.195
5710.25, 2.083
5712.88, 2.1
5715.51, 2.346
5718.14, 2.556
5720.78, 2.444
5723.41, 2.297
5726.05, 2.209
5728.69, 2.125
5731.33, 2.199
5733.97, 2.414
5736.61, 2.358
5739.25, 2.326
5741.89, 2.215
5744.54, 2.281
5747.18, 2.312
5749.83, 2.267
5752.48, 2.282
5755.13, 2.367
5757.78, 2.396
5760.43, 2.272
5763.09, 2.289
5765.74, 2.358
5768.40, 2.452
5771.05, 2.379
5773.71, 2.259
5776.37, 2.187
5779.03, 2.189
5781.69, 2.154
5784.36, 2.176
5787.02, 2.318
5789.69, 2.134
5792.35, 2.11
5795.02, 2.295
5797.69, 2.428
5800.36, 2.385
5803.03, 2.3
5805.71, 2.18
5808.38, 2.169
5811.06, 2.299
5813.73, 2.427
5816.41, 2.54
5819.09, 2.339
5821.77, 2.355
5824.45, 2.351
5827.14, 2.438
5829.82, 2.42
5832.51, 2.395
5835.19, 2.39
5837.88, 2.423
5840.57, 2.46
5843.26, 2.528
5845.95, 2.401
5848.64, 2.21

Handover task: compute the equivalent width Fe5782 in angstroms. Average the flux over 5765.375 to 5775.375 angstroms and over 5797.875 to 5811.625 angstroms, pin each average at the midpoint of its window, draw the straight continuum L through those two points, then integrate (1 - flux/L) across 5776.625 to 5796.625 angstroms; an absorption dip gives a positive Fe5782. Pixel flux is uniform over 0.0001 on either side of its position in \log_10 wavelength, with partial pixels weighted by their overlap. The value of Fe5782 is 1.0 angstroms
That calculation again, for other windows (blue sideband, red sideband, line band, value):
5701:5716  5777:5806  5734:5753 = -0.6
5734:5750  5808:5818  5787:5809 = 1.0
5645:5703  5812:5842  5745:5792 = 0.8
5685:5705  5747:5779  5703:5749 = -1.2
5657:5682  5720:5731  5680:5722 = 0.2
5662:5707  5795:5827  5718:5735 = -0.5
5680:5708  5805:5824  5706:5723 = -0.7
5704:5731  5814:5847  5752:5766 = 0.0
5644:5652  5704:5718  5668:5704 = 0.9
